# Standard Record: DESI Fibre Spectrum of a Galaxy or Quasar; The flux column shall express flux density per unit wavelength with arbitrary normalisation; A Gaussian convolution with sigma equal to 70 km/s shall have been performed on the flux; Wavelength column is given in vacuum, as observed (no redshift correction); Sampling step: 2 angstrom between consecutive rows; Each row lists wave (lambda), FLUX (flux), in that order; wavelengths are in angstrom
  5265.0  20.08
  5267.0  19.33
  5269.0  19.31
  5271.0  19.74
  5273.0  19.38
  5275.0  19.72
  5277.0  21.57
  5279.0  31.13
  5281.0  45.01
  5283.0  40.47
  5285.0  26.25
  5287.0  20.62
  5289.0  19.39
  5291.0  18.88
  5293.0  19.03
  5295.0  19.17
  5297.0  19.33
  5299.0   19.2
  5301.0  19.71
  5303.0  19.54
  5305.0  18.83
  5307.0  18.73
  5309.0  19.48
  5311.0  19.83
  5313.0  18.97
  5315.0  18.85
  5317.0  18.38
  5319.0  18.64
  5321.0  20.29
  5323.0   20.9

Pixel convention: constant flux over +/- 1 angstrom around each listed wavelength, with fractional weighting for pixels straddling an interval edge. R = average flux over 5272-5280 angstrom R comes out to 22.9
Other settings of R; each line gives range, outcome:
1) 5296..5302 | 19.4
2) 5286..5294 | 19.5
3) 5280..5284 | 42.7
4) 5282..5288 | 29.1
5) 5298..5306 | 19.3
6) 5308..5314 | 19.4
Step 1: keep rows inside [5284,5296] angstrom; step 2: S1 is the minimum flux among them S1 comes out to 18.88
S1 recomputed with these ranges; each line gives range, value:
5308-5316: 18.85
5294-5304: 19.17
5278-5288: 20.62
